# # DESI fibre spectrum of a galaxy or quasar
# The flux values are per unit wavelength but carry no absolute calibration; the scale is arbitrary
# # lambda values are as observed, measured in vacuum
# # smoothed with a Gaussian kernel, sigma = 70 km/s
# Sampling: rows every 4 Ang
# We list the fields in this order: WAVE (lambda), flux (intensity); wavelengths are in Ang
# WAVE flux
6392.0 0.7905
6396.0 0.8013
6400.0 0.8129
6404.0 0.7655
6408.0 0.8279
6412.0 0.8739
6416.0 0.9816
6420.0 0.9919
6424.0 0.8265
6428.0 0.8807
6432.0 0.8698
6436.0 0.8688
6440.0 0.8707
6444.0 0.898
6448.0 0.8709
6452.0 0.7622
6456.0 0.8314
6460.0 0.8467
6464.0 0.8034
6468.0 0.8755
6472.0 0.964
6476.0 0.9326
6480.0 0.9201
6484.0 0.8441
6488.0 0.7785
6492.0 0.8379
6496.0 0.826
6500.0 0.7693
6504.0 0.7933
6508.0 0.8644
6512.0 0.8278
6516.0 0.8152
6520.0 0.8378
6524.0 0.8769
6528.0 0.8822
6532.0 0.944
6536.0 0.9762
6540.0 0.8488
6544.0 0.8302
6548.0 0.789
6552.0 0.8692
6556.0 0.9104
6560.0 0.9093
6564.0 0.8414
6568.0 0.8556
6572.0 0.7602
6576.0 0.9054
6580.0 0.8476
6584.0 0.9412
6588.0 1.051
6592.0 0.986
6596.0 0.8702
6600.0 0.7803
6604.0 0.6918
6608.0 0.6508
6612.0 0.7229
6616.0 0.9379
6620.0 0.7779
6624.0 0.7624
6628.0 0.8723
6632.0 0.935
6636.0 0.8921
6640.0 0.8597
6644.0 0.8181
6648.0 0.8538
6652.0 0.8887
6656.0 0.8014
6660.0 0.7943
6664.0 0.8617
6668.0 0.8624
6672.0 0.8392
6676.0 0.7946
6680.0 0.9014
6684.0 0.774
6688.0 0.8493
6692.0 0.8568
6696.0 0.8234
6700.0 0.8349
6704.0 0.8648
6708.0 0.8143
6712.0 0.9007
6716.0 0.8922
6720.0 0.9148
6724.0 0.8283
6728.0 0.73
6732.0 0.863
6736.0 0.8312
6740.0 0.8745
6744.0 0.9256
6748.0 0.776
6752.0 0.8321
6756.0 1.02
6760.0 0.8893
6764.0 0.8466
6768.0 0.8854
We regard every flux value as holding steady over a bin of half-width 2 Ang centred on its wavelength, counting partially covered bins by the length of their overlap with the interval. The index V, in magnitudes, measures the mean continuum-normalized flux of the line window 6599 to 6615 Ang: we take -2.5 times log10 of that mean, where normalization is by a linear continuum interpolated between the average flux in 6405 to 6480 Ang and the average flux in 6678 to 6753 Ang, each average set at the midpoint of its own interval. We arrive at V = 0.19 mag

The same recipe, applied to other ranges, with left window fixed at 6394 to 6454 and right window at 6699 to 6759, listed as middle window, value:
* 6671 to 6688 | 0.041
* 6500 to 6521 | 0.050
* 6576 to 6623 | 0.023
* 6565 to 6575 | 0.051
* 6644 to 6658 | 0.022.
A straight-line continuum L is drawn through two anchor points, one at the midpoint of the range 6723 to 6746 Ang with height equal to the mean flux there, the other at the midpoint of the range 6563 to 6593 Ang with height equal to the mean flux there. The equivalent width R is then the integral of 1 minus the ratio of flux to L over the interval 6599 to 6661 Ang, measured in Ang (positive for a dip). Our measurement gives 4.5 Ang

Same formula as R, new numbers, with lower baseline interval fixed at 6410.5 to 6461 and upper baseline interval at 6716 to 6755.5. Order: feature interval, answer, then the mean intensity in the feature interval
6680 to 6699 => 0.5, 0.834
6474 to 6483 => -0.5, 0.917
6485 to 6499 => 0.9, 0.813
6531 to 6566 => -0.5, 0.878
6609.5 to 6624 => 1.0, 0.8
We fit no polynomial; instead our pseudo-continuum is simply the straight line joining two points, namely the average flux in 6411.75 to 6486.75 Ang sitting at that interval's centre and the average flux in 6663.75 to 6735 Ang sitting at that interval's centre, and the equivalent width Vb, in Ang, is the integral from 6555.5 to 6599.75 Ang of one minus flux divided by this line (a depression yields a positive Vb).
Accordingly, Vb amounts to -1.6 Ang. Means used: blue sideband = 0.879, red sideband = 0.844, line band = 0.893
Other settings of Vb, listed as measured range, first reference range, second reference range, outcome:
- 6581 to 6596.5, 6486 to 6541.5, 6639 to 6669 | -2.2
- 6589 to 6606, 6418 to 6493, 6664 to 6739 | 0.2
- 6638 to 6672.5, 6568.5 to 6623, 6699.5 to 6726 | 0.4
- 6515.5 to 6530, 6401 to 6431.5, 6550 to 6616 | 0.1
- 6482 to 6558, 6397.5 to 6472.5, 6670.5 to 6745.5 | 0.8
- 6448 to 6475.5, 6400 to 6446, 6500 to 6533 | 0.3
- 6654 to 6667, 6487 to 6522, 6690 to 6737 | 0.3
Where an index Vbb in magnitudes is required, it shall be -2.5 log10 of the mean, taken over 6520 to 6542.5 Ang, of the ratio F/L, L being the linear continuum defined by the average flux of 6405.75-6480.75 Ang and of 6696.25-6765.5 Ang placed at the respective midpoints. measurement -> -0.03 mag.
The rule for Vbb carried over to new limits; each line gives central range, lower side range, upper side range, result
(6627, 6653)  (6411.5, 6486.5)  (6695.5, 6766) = -0.010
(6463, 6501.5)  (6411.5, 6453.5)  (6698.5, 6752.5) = 0.025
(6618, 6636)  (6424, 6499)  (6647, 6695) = 0.000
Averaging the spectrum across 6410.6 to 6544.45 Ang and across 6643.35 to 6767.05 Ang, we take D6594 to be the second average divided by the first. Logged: 0.98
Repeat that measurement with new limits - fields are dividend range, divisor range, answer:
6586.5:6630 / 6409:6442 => 0.92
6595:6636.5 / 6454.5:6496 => 0.93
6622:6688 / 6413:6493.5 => 0.97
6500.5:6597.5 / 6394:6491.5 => 1.01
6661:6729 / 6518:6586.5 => 0.97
